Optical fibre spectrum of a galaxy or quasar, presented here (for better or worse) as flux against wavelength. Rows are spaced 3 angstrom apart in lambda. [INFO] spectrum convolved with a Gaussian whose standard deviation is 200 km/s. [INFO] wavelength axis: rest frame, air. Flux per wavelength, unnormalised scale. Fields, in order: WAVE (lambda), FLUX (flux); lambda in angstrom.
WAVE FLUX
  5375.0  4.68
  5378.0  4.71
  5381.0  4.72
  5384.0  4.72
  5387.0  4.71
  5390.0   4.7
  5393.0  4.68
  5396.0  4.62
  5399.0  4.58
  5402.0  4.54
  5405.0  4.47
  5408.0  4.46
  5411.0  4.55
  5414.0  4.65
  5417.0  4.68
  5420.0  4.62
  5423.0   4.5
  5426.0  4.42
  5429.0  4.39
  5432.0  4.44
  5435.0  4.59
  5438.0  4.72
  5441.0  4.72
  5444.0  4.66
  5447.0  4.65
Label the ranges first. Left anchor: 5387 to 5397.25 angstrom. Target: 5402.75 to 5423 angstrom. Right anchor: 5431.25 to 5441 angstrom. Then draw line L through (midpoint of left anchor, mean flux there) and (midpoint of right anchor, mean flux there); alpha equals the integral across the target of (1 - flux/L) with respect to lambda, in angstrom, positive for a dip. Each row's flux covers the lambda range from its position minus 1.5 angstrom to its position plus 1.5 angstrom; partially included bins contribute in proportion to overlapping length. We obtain 0.4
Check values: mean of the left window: 4.67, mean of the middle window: 4.57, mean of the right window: 4.62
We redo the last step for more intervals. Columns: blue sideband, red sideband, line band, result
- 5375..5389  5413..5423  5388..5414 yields 0.47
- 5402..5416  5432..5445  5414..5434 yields 0.31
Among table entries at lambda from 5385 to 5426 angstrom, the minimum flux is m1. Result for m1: 4.42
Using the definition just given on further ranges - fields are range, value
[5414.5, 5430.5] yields 4.39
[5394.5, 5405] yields 4.47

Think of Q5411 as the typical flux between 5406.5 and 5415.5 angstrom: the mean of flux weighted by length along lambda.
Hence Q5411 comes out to 4.55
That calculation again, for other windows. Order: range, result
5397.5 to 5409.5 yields 4.51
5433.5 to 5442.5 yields 4.68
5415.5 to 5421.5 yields 4.65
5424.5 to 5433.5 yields 4.42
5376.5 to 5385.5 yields 4.72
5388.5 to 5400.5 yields 4.65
